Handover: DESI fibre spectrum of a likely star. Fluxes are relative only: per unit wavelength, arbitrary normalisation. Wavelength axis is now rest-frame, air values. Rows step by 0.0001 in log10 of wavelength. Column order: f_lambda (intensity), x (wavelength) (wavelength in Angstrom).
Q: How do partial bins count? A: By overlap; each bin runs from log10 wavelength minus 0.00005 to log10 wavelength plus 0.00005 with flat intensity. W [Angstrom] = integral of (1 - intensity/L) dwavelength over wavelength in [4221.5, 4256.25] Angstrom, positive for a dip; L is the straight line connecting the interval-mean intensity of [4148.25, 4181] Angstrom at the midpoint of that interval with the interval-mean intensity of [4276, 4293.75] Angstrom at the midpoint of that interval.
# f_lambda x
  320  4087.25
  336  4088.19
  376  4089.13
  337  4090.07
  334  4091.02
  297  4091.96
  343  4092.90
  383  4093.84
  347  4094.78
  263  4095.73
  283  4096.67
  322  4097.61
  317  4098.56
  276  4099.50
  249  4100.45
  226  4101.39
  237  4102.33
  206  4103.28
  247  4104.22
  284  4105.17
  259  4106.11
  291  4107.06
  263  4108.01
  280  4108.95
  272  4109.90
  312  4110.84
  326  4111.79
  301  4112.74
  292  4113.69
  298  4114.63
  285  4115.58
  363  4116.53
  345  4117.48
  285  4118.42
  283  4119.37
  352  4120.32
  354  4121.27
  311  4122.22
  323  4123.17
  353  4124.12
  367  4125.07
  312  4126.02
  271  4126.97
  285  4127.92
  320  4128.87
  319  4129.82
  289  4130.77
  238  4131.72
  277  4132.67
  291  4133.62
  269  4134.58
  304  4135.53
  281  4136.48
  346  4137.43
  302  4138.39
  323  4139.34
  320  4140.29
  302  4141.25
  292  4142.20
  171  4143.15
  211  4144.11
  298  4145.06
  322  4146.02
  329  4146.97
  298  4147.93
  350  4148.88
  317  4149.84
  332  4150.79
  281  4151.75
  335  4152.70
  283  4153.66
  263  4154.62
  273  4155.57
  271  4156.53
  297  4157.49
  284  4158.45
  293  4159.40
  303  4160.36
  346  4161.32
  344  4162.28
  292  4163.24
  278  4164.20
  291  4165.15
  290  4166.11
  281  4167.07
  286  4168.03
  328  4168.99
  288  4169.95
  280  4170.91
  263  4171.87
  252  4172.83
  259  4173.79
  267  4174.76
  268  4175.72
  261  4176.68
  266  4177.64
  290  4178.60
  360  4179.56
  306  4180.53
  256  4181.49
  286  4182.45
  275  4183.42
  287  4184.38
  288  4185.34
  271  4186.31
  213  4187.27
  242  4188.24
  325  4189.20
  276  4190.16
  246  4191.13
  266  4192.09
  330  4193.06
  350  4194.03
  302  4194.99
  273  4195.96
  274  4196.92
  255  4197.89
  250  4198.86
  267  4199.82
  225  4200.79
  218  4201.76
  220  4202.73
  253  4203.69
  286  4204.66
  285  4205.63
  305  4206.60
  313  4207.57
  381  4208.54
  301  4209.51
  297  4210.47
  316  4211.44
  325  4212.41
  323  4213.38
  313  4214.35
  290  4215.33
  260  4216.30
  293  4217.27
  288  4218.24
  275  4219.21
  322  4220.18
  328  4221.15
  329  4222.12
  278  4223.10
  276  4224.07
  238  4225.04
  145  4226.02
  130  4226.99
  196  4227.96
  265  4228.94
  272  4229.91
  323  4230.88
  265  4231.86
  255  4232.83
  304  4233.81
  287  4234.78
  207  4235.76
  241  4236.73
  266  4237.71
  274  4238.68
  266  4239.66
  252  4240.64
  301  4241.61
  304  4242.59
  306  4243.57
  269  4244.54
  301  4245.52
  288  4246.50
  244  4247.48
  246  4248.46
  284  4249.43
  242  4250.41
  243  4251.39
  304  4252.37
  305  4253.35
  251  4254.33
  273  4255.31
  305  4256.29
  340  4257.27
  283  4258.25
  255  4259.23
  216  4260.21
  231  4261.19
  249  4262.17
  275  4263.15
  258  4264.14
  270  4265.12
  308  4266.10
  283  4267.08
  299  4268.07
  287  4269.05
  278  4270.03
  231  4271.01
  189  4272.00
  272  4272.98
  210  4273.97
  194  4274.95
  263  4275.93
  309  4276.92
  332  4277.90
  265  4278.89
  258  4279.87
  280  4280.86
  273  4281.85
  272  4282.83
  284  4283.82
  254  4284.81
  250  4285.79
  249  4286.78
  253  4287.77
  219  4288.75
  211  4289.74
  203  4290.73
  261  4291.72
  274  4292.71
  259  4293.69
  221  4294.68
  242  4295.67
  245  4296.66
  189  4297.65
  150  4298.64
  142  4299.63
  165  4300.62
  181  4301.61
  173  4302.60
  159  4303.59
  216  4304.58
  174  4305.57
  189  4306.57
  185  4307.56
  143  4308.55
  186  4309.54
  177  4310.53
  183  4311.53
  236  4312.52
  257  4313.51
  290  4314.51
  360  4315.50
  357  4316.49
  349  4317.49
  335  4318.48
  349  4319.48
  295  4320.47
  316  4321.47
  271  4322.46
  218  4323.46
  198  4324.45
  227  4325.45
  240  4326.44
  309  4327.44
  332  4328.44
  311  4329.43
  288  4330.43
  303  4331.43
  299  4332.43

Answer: 1.2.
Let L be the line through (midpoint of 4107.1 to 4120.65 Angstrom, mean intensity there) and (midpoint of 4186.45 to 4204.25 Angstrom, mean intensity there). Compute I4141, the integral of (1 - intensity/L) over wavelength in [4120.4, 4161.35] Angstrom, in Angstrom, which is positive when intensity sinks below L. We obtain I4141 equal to -1.3 Angstrom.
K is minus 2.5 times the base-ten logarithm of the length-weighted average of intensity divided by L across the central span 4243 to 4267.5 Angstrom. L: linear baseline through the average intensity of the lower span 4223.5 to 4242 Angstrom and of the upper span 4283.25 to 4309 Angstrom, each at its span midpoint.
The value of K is -0.16 mag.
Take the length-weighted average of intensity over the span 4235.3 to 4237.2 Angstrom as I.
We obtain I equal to 225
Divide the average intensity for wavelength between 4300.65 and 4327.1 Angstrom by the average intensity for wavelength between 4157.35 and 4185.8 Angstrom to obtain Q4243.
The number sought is 0.83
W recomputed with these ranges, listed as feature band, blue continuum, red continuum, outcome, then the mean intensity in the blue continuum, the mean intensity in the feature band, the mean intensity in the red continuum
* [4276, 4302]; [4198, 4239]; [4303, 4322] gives 1.6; 273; 241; 250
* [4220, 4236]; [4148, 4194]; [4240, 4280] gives 1.0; 289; 260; 270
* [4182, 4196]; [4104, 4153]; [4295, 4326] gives -0.2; 301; 282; 231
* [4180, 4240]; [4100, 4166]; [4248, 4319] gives -1.0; 295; 275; 248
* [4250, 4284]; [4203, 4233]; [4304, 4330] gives 0.2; 281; 268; 258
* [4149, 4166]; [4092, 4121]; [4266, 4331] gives -1.1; 294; 300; 248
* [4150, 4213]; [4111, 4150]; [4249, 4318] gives -0.2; 304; 286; 247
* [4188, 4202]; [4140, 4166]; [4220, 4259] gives 0.4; 295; 275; 270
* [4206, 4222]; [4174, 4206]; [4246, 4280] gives -2.2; 274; 309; 267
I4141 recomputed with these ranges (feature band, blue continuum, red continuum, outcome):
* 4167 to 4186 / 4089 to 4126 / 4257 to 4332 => 0.1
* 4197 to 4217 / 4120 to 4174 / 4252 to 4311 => -0.9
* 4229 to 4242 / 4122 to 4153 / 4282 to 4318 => -0.7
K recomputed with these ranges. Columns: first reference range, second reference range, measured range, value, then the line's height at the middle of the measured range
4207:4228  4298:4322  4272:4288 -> -0.05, 249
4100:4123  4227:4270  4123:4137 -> -0.05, 286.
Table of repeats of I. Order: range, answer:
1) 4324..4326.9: 222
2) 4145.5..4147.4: 325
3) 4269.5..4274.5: 236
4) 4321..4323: 292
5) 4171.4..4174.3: 257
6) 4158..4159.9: 290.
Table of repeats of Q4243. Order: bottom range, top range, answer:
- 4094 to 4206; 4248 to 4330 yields 0.87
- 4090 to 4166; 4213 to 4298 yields 0.89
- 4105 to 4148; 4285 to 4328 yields 0.79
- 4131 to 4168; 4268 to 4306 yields 0.80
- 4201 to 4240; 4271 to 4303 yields 0.86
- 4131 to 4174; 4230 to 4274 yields 0.93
